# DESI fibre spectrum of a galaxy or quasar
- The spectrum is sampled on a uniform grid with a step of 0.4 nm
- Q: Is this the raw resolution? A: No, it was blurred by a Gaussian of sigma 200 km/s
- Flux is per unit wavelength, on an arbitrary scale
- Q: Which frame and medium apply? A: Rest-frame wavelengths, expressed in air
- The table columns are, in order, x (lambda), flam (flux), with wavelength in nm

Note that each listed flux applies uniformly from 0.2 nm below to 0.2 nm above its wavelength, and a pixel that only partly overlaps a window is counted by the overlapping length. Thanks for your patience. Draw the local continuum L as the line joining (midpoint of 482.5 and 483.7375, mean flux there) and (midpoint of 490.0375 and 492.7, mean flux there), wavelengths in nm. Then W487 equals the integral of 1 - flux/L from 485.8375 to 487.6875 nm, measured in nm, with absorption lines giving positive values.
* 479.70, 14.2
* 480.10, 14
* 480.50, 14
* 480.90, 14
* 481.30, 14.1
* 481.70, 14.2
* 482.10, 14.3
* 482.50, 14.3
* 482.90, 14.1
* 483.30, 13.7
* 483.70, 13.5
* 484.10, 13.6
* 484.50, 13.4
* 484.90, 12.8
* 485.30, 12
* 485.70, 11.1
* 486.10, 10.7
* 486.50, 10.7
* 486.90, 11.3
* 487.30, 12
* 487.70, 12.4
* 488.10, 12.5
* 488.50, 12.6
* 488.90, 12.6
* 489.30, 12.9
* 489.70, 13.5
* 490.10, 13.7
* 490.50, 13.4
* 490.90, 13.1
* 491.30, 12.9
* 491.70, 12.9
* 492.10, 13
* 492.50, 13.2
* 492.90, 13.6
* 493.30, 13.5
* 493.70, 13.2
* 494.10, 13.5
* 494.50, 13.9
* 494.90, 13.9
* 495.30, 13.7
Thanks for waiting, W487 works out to 0.31 nm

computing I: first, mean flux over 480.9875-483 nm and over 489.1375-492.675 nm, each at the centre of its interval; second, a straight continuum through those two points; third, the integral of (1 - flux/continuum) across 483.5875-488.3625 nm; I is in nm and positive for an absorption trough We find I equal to 0.555 nm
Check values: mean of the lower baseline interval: 14.2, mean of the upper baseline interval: 13.2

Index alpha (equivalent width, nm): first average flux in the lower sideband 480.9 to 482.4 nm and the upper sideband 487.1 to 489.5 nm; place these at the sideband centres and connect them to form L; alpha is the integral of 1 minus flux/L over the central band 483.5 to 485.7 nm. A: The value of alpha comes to 0.09 nm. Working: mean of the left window 14.2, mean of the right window 12.5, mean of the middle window 12.9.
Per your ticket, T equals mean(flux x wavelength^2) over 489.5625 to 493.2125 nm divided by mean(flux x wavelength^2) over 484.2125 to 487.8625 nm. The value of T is 1.14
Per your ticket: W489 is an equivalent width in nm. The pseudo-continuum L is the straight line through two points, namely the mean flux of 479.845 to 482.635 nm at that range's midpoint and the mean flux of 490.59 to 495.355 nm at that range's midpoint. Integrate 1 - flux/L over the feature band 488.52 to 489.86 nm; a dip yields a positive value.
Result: 0.07 nm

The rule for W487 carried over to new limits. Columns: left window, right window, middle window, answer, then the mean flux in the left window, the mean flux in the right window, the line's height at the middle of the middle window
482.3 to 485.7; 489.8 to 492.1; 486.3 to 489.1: 0.259 nm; 13.3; 13.2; 13.2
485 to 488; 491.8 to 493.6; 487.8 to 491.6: -0.171 nm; 11.5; 13.3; 12.4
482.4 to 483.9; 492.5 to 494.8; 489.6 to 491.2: 0.029 nm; 13.9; 13.5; 13.6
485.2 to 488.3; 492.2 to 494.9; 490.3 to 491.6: -0.036 nm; 11.6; 13.5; 12.8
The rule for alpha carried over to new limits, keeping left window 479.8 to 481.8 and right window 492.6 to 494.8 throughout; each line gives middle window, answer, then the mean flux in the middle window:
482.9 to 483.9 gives 0.02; 13.7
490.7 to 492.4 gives 0.08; 13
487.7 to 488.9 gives 0.11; 12.5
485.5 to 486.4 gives 0.19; 10.9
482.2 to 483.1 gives -0.01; 14.2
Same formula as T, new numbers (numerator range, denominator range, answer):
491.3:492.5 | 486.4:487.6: 1.15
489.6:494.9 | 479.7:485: 1.00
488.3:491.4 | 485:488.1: 1.15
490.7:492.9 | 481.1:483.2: 0.96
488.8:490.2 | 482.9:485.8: 1.03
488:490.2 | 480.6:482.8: 0.94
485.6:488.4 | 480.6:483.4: 0.84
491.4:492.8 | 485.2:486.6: 1.21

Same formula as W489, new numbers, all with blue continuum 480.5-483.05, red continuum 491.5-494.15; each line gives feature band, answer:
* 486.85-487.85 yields 0.13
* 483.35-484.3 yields 0.03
